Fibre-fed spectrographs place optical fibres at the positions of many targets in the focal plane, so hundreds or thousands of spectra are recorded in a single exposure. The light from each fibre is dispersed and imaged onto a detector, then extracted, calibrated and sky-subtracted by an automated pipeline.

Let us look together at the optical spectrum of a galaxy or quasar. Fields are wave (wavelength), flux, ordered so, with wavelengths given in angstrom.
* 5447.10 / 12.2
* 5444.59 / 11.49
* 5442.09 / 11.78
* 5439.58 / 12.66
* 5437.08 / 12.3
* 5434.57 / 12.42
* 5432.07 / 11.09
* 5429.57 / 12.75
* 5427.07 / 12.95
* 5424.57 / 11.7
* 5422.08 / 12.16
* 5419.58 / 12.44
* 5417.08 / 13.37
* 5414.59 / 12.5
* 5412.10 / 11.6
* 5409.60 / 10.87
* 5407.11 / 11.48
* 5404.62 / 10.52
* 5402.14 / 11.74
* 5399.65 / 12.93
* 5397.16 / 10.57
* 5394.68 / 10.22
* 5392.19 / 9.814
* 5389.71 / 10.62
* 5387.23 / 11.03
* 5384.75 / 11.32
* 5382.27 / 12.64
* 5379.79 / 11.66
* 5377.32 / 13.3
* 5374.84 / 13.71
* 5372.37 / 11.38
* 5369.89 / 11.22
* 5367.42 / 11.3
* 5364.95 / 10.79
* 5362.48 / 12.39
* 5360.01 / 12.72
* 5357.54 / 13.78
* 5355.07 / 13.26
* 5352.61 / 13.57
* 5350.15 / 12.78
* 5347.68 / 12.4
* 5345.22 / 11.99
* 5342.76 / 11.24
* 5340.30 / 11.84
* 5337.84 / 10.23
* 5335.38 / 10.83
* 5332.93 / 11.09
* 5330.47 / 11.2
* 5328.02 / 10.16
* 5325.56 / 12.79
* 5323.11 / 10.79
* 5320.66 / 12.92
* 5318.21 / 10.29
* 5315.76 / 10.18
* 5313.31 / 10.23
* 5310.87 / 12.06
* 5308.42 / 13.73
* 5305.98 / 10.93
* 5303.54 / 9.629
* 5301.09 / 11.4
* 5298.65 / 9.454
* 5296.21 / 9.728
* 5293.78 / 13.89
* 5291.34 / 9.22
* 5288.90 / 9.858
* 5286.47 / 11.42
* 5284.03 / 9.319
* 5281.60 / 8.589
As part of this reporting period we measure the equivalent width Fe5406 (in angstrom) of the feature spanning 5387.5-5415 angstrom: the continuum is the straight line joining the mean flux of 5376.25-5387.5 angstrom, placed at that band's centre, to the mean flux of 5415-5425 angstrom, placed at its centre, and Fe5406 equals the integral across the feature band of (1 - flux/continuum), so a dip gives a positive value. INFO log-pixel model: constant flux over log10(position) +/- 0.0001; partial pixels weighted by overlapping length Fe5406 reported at 2.6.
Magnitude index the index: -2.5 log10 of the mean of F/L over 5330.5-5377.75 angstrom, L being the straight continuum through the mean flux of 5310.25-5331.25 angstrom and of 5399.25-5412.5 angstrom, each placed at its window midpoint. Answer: -0.07 mag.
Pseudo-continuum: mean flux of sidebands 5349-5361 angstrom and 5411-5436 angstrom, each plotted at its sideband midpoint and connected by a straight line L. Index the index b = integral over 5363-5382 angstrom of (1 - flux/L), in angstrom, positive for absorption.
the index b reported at 1.5 angstrom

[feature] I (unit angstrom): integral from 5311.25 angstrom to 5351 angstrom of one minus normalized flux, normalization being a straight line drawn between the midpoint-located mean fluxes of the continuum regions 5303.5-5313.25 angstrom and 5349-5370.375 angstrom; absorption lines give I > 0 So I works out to 2.37 angstrom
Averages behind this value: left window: 11.7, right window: 12.5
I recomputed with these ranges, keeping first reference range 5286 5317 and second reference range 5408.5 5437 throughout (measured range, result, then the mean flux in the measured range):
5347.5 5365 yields -2.1 angstrom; 12.9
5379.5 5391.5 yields 0.4 angstrom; 11.4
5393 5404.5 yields 0.7 angstrom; 11.2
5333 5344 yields 0.2 angstrom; 11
